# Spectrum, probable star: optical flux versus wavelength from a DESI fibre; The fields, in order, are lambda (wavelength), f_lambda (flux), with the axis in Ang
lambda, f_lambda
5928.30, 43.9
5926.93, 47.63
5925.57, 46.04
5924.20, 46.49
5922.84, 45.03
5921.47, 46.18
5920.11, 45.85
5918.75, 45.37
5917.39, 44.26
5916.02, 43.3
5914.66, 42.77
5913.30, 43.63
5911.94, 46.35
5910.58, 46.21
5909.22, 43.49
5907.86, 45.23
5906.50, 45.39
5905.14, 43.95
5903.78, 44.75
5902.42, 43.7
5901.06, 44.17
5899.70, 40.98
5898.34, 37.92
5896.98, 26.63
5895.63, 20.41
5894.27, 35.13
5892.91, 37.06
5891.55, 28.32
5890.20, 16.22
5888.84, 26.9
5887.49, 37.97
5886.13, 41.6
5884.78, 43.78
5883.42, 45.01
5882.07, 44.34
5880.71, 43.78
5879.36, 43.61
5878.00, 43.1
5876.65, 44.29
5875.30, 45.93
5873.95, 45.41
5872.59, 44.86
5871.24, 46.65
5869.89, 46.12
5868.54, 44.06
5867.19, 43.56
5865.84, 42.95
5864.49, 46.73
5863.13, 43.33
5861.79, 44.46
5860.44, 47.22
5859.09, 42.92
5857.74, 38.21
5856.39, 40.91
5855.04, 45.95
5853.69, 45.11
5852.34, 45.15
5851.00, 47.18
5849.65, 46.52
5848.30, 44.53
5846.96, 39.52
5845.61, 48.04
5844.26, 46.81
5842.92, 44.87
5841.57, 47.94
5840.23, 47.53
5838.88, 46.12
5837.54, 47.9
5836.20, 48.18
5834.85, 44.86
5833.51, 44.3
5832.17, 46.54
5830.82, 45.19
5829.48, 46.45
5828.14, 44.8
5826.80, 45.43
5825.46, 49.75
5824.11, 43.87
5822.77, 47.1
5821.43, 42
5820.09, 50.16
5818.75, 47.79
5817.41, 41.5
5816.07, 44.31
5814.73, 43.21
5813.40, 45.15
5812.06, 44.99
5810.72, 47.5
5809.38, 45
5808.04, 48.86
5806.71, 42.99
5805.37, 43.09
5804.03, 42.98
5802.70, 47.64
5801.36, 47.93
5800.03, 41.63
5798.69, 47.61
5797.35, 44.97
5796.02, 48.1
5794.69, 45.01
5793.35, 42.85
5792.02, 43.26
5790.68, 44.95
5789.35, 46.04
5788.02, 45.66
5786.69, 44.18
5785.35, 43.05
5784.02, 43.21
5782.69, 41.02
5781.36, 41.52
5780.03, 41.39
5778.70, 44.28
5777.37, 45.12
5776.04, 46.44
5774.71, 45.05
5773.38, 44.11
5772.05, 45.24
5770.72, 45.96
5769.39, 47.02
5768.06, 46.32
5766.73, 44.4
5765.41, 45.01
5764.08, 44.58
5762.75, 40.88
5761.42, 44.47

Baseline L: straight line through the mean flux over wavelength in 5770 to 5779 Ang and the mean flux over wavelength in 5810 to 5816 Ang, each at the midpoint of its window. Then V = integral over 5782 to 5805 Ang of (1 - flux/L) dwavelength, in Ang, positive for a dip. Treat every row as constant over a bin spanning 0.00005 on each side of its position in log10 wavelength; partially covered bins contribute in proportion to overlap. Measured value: 0.2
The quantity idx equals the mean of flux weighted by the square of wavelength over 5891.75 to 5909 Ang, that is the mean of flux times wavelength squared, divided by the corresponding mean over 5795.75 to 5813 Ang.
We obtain 0.88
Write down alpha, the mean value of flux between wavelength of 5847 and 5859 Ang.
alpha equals 43.9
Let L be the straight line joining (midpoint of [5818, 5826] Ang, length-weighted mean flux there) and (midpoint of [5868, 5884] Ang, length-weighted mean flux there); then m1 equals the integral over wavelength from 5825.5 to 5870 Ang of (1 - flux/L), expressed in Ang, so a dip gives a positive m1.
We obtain 0.6 Ang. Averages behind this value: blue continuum 46.6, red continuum 44.8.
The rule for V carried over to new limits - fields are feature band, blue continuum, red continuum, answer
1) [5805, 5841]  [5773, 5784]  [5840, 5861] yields -1.1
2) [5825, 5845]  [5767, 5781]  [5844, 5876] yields -0.8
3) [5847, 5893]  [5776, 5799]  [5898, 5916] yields 1.9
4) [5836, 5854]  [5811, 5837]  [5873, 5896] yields -1.3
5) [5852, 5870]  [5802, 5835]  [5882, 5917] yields -0.8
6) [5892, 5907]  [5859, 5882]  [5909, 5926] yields 2.3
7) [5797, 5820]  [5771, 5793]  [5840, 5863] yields -0.5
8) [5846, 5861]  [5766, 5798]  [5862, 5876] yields 0.3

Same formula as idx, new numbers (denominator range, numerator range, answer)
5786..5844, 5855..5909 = 0.92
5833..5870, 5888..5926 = 0.91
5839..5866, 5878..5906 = 0.85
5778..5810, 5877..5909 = 0.89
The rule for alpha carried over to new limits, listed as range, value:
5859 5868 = 44.6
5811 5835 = 45.5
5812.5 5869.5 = 45.2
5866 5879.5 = 44.7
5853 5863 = 43.5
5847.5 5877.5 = 44.6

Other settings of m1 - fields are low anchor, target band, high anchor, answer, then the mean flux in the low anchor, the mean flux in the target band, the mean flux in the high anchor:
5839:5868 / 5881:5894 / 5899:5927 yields 2.6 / 44.7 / 35.9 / 44.7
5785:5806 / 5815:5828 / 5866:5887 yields -0.3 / 45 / 45.6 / 44.3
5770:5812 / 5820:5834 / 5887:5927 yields -0.8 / 44.7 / 45.8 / 40.2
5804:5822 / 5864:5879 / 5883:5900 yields -3.5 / 45.1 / 44.8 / 33.3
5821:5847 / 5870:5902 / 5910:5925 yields 4.8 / 46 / 38.6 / 45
